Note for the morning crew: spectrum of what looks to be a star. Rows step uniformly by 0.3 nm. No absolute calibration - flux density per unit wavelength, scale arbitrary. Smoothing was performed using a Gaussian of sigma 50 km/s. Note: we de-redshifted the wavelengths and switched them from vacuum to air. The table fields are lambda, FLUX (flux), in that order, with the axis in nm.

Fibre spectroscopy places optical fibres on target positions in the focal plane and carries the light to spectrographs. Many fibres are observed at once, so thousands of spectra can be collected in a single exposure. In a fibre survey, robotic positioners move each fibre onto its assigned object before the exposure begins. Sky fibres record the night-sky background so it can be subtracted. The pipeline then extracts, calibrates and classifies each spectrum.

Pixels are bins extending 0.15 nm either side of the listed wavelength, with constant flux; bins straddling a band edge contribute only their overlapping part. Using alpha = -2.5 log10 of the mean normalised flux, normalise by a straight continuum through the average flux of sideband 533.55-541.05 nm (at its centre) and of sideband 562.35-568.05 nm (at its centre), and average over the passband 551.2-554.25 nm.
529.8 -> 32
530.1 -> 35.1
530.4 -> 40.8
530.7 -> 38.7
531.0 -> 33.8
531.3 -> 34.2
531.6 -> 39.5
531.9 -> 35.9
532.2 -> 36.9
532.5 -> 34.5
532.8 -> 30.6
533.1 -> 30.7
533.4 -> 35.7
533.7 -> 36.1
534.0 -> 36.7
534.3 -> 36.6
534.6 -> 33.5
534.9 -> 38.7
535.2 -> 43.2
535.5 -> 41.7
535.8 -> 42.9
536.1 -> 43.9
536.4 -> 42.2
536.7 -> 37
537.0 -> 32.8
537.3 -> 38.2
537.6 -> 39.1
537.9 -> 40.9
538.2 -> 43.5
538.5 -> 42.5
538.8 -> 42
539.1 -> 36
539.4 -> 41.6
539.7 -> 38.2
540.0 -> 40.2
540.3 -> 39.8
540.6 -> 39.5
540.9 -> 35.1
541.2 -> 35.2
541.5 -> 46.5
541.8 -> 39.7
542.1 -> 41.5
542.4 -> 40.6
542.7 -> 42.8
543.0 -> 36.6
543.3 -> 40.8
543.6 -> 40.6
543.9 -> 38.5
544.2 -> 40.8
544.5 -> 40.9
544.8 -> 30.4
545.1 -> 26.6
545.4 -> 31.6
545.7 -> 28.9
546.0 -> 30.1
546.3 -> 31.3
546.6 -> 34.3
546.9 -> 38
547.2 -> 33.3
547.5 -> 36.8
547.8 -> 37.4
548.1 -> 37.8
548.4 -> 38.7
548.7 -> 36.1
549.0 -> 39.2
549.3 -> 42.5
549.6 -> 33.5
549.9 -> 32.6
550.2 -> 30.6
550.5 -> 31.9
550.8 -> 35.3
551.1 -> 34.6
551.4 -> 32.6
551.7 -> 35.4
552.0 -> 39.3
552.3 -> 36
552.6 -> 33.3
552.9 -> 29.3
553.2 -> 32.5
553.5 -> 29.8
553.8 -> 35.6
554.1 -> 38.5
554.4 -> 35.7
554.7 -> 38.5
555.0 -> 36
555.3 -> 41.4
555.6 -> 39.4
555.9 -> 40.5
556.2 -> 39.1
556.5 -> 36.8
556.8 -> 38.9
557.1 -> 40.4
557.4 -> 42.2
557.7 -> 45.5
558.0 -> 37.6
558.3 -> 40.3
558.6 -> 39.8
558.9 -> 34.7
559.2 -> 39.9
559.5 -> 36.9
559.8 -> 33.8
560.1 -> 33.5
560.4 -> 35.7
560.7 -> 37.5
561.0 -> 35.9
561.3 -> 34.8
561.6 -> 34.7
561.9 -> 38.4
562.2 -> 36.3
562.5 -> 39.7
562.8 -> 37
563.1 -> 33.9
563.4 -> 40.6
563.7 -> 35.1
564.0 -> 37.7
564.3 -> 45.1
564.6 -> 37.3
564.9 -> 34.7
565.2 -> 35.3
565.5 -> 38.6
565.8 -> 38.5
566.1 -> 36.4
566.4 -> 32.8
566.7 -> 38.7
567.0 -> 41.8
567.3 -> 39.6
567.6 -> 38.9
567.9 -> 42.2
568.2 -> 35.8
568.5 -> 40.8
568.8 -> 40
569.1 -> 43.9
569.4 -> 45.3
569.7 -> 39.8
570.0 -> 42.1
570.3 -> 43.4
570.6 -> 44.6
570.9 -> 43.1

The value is 0.13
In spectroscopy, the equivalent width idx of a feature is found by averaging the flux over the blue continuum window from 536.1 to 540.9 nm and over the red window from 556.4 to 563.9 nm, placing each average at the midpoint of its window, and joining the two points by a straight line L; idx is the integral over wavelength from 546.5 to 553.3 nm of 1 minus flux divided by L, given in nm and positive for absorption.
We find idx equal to 0.57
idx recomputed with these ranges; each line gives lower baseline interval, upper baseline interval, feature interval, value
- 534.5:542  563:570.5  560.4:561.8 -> 0.12 nm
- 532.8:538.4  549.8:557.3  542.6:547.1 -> 0.20 nm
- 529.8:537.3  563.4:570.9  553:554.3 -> 0.16 nm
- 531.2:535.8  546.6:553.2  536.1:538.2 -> -0.17 nm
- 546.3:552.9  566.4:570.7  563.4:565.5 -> 0.10 nm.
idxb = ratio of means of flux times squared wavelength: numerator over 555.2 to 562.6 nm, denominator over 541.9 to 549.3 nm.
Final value 1.1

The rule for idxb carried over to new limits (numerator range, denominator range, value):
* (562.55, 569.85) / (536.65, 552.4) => 1.13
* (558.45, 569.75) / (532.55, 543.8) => 1.07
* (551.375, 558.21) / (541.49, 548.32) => 1.06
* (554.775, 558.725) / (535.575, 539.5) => 1.06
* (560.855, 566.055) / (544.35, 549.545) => 1.13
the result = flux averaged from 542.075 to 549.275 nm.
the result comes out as 36.4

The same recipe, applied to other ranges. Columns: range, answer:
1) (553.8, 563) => 37.9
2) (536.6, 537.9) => 37.2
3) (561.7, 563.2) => 37.1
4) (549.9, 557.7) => 36.3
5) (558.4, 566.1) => 37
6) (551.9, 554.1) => 33.9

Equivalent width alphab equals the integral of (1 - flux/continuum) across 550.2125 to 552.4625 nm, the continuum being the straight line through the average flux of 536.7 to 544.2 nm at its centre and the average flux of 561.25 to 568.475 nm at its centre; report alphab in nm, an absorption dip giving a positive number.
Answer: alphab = 0.236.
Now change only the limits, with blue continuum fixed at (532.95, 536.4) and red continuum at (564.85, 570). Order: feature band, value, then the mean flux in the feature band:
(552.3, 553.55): 0.222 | 31.9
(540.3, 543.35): -0.101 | 39.8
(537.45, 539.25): -0.105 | 40.7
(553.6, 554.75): 0.065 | 36.6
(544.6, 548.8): 0.535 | 33.7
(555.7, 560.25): 0.031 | 38.7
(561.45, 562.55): 0.056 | 37.1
